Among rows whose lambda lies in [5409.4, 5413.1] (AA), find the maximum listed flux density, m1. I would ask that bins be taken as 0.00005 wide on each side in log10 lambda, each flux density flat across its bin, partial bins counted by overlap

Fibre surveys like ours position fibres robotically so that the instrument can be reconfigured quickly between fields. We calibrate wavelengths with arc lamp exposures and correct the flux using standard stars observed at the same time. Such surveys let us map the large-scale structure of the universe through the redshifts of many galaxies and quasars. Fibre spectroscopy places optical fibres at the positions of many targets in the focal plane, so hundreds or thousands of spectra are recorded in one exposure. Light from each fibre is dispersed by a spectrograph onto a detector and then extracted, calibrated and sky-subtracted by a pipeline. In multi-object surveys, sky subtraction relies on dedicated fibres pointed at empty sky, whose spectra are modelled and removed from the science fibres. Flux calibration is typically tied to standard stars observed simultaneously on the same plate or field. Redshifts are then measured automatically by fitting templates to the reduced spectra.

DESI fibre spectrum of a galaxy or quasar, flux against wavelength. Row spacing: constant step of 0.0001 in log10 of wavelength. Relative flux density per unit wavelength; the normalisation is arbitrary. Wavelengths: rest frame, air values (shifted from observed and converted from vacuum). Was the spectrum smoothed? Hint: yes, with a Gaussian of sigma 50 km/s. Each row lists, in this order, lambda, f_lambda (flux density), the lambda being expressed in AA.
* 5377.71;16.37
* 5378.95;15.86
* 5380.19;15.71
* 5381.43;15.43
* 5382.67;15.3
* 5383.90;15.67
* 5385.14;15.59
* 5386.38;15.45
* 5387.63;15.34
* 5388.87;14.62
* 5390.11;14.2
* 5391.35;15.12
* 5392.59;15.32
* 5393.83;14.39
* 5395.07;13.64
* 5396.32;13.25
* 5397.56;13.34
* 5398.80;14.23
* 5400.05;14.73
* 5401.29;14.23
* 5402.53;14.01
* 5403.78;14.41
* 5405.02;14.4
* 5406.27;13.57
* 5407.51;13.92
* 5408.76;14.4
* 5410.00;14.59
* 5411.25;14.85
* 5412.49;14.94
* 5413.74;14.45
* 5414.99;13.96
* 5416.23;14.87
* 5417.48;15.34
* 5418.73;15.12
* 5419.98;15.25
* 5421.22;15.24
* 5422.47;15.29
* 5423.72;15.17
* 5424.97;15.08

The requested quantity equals 14.94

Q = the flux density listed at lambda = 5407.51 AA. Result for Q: 13.92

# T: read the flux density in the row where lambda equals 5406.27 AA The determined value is 13.57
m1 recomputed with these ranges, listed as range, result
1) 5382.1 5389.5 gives 15.67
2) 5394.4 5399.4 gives 14.23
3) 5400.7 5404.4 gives 14.41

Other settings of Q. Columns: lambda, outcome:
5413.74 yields 14.45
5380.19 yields 15.71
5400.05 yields 14.73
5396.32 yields 13.25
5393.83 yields 14.39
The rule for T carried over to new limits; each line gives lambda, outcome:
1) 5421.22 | 15.24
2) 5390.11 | 14.2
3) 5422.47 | 15.29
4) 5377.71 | 16.37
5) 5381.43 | 15.43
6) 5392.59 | 15.32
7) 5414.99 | 13.96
